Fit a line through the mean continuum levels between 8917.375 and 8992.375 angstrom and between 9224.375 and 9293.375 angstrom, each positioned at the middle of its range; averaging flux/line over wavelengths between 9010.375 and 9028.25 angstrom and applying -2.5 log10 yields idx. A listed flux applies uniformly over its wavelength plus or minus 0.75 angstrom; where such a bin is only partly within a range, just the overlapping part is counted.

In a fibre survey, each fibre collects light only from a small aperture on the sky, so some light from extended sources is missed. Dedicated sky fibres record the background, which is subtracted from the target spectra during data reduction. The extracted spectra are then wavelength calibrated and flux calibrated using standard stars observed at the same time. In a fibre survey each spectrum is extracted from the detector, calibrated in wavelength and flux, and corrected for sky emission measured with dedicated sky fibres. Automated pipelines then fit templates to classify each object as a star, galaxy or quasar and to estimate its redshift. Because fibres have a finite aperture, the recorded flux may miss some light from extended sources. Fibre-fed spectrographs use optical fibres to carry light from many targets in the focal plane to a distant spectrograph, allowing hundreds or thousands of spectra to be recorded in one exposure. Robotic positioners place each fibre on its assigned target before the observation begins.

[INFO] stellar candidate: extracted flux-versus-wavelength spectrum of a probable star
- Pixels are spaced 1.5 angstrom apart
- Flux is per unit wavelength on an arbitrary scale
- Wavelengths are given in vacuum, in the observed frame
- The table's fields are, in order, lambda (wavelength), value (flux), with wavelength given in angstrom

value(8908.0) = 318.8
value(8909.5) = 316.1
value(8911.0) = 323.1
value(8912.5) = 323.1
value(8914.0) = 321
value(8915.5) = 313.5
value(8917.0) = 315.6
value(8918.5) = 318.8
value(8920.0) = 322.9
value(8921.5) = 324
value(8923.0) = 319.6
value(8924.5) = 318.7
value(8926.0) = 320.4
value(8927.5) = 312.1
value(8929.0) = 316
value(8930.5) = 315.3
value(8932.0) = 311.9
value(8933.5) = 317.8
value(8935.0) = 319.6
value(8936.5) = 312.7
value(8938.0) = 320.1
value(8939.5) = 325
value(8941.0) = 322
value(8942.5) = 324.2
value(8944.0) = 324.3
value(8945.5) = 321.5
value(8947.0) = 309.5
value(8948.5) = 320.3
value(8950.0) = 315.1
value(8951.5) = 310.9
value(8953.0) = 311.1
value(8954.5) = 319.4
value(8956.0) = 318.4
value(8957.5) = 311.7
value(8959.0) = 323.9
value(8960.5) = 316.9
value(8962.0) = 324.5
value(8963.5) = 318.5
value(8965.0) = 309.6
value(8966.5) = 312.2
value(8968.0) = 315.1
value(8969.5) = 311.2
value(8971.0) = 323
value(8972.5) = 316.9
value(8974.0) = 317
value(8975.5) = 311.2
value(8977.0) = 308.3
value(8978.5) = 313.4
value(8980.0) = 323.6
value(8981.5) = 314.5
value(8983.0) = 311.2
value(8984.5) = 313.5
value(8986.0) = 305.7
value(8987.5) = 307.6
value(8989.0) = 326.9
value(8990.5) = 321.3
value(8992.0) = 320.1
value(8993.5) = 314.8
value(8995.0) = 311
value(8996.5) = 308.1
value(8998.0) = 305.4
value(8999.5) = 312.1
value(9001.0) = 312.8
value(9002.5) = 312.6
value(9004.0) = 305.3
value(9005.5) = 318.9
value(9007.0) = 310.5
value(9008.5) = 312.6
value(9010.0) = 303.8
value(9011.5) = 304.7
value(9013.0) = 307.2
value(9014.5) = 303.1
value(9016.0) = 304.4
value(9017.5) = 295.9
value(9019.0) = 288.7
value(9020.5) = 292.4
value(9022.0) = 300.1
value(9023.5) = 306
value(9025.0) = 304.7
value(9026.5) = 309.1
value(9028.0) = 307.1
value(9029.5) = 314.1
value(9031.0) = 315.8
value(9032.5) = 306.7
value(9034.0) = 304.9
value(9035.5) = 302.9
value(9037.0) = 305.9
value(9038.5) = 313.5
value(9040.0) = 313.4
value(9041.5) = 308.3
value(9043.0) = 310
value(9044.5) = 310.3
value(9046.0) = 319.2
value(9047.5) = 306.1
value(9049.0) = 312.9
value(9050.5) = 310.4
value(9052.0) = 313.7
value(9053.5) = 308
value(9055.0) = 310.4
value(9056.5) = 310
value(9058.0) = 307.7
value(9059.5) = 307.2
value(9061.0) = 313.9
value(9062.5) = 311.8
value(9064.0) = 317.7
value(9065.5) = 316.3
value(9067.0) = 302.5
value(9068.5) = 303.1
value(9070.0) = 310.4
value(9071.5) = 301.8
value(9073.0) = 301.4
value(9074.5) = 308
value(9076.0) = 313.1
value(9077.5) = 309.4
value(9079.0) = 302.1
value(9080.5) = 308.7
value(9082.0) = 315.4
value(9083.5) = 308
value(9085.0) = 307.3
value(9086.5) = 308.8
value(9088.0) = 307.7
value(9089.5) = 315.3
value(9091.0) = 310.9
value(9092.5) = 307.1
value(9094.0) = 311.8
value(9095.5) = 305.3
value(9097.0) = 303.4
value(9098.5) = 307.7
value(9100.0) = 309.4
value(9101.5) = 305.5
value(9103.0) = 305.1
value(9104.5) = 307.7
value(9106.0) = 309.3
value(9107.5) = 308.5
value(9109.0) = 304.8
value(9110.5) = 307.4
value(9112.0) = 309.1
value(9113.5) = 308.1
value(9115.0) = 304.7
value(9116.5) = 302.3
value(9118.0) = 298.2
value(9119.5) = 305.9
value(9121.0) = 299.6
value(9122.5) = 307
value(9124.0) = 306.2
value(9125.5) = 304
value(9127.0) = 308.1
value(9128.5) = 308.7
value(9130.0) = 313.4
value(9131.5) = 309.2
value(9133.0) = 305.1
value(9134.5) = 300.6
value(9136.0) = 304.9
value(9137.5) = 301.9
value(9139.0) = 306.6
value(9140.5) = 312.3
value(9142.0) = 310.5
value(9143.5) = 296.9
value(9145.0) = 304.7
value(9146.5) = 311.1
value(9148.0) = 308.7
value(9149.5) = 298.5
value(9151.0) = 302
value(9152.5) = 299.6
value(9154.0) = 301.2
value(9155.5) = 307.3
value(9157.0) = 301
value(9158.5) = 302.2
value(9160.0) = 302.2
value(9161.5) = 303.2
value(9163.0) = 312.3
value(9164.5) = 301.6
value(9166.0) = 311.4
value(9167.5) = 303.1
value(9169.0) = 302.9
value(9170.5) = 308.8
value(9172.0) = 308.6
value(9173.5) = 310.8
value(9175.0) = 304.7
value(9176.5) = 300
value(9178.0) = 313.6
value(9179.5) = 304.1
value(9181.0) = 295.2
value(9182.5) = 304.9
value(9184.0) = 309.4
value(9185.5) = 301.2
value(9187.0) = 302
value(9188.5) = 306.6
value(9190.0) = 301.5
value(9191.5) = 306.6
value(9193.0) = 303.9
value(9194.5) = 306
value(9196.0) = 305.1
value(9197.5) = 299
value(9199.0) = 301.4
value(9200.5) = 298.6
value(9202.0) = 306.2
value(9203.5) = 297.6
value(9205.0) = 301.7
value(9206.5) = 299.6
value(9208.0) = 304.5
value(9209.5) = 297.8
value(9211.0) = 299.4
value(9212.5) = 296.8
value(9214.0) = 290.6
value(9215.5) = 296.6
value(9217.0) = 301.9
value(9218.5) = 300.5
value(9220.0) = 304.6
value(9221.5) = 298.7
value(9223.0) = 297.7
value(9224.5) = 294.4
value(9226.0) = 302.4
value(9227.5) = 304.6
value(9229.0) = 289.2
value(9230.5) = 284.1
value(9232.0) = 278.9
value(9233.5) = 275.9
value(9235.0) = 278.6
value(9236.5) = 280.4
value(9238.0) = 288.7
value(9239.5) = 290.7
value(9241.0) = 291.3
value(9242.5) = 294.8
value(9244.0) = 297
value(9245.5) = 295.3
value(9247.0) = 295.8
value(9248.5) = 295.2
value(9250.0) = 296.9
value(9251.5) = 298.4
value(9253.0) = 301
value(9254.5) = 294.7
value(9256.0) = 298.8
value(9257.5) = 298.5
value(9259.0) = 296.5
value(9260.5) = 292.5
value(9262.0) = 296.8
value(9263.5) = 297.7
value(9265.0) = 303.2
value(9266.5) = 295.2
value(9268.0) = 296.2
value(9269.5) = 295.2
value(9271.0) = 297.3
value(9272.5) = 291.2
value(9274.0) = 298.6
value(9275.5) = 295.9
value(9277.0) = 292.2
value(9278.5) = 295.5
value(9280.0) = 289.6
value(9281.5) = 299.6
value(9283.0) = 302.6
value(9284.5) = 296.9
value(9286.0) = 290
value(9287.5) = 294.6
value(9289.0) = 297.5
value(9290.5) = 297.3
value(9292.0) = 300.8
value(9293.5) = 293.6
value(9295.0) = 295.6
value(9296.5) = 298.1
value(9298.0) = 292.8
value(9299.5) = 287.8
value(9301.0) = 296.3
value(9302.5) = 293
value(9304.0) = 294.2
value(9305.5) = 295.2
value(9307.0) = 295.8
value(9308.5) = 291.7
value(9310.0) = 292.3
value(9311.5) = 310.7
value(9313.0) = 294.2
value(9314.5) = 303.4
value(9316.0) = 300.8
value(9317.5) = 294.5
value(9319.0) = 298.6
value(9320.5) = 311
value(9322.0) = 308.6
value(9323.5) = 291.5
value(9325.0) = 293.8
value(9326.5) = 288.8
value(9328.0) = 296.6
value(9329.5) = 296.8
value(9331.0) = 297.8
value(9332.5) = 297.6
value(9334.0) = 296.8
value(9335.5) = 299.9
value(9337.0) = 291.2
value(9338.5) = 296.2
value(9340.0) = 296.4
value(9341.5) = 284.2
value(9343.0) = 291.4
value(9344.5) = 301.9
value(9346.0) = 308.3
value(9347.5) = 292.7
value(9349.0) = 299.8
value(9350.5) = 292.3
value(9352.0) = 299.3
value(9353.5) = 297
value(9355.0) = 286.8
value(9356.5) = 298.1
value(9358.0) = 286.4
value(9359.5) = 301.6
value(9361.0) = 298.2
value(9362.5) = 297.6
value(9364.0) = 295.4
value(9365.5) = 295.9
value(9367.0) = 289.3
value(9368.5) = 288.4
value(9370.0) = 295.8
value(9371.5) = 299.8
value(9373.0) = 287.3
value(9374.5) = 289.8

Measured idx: 0.04 mag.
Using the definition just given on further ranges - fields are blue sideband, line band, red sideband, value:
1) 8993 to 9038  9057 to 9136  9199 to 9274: -0.02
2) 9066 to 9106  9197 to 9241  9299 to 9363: 0.02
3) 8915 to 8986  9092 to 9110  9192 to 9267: 0.00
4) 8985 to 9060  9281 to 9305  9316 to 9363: 0.01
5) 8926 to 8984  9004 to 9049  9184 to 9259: 0.02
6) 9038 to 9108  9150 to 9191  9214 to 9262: -0.02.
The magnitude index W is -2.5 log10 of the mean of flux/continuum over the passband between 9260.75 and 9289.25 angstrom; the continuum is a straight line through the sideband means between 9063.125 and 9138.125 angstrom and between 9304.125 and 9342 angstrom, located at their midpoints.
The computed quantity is 0.01 mag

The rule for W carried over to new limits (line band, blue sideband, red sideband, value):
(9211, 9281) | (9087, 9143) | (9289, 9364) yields 0.02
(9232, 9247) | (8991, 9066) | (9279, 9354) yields 0.04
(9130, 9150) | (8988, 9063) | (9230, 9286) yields -0.02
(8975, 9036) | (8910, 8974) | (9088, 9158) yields 0.02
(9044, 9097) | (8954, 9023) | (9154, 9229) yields -0.01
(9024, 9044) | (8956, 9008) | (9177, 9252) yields 0.01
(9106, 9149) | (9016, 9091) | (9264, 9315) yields -0.01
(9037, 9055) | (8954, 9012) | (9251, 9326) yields 0.00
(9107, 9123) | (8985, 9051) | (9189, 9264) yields -0.01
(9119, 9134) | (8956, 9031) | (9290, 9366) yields 0.00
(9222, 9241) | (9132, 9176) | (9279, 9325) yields 0.04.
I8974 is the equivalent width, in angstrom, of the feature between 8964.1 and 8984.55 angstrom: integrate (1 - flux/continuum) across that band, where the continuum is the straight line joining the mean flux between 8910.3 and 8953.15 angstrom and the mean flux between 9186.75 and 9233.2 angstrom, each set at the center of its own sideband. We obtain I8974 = 0.1 angstrom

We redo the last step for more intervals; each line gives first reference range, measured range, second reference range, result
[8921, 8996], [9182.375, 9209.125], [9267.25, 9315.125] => -0.1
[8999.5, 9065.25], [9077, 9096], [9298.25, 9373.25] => -0.2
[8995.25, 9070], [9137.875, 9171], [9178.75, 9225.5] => -0.2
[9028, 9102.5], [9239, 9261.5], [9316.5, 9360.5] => 0.4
